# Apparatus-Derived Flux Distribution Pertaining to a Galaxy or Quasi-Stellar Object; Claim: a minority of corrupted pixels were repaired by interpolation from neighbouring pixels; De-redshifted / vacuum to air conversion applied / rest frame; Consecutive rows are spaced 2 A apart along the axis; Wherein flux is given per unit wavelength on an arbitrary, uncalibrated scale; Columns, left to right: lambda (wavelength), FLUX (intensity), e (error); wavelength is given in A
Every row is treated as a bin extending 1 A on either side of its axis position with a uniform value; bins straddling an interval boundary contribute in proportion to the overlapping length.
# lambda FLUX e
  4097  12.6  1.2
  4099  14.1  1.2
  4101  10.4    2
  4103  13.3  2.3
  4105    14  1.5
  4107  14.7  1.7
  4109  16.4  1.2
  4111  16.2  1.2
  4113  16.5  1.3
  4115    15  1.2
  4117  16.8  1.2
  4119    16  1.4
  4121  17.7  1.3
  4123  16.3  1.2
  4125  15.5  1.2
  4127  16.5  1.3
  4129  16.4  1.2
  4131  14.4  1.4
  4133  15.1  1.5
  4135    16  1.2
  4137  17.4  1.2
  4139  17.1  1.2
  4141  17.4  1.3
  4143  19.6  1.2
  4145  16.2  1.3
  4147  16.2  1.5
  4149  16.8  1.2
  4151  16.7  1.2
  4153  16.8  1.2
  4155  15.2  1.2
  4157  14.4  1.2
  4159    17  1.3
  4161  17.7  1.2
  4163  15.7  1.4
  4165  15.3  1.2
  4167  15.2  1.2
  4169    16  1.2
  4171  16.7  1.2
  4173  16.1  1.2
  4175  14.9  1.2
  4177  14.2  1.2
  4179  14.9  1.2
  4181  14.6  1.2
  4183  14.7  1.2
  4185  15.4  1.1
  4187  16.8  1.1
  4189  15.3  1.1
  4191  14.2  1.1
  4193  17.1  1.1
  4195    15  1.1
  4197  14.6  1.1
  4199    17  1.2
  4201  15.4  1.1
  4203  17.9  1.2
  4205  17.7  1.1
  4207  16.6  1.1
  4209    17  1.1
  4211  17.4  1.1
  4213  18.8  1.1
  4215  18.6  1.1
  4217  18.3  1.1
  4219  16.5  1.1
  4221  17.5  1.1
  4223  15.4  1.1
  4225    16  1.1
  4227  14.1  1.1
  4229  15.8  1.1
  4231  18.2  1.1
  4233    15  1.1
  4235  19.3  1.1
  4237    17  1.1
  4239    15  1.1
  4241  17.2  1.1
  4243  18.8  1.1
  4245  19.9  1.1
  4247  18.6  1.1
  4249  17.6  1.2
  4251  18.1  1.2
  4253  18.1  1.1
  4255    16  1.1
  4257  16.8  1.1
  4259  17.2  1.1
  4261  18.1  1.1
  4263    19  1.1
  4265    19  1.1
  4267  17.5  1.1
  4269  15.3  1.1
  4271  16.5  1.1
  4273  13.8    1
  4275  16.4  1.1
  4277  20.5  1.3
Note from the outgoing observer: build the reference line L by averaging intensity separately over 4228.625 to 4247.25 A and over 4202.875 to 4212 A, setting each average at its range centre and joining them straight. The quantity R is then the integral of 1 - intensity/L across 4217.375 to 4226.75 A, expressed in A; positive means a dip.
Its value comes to 0.6 A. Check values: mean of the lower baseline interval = 17.3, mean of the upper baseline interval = 17.5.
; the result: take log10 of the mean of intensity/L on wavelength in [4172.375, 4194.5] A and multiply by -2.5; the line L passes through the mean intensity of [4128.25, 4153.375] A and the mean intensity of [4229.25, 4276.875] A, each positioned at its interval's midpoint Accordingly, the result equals 0.11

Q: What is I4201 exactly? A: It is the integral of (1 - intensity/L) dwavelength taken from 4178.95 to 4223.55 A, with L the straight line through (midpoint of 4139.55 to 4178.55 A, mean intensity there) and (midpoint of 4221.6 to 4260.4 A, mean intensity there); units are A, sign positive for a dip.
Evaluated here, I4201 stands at 0.6 A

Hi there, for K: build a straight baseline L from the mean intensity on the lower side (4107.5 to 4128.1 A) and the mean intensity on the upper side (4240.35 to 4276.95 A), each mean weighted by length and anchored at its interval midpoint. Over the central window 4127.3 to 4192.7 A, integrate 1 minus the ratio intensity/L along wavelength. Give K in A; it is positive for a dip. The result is 2.6 A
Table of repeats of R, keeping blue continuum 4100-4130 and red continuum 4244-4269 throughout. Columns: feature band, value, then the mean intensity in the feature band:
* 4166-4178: 0.7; 15.5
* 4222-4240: 1.3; 16.2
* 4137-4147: -0.9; 17.4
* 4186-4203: 1.0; 15.8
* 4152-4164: 0.0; 16.1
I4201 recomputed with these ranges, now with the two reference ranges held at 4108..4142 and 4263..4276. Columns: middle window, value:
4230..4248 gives -1.2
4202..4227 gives -1.1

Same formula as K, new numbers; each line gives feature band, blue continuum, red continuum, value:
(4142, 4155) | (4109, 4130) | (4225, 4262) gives -0.3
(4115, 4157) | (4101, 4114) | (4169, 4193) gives -3.9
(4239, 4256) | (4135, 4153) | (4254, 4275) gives -0.9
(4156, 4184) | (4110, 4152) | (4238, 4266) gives 2.3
